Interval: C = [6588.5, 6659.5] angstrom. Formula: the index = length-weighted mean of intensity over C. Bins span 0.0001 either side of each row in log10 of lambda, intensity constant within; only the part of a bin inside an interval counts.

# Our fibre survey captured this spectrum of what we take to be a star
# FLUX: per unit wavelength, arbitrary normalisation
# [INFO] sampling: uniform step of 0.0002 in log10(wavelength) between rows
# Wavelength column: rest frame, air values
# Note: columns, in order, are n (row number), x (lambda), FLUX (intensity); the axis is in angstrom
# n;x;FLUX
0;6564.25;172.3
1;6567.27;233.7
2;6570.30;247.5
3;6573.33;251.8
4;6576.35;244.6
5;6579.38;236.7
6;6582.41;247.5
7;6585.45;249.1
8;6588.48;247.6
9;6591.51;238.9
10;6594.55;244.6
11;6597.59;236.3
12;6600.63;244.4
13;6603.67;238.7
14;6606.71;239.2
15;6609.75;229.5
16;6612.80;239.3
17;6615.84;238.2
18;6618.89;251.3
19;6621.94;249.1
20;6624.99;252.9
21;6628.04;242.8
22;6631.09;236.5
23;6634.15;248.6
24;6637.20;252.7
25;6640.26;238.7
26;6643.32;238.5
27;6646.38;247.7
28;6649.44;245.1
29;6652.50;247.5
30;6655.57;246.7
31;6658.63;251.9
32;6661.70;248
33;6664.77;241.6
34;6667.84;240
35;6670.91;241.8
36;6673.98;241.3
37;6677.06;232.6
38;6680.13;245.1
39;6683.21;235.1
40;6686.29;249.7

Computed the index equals 243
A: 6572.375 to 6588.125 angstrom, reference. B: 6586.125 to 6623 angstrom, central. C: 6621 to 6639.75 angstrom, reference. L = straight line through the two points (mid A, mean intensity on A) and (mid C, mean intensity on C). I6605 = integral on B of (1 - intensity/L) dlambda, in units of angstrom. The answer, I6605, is 0.7 angstrom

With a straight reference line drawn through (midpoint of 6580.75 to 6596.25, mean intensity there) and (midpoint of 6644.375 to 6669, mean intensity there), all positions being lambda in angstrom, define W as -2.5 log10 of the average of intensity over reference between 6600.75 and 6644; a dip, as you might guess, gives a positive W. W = 0.013 mag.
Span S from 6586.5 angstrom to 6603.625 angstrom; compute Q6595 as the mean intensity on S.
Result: 242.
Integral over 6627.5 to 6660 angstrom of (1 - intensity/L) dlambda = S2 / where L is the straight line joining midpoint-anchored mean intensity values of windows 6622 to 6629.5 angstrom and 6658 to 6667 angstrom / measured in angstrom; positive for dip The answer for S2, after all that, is 0.3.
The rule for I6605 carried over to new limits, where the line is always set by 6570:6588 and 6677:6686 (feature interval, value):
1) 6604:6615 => 0.4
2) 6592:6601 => 0.1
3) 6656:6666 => -0.2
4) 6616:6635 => -0.2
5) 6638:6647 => 0.0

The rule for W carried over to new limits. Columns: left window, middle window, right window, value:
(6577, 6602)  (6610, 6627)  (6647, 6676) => 0.00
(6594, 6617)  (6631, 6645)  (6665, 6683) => -0.02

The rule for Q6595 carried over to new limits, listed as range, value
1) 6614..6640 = 246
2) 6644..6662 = 247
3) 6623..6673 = 245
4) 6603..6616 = 237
